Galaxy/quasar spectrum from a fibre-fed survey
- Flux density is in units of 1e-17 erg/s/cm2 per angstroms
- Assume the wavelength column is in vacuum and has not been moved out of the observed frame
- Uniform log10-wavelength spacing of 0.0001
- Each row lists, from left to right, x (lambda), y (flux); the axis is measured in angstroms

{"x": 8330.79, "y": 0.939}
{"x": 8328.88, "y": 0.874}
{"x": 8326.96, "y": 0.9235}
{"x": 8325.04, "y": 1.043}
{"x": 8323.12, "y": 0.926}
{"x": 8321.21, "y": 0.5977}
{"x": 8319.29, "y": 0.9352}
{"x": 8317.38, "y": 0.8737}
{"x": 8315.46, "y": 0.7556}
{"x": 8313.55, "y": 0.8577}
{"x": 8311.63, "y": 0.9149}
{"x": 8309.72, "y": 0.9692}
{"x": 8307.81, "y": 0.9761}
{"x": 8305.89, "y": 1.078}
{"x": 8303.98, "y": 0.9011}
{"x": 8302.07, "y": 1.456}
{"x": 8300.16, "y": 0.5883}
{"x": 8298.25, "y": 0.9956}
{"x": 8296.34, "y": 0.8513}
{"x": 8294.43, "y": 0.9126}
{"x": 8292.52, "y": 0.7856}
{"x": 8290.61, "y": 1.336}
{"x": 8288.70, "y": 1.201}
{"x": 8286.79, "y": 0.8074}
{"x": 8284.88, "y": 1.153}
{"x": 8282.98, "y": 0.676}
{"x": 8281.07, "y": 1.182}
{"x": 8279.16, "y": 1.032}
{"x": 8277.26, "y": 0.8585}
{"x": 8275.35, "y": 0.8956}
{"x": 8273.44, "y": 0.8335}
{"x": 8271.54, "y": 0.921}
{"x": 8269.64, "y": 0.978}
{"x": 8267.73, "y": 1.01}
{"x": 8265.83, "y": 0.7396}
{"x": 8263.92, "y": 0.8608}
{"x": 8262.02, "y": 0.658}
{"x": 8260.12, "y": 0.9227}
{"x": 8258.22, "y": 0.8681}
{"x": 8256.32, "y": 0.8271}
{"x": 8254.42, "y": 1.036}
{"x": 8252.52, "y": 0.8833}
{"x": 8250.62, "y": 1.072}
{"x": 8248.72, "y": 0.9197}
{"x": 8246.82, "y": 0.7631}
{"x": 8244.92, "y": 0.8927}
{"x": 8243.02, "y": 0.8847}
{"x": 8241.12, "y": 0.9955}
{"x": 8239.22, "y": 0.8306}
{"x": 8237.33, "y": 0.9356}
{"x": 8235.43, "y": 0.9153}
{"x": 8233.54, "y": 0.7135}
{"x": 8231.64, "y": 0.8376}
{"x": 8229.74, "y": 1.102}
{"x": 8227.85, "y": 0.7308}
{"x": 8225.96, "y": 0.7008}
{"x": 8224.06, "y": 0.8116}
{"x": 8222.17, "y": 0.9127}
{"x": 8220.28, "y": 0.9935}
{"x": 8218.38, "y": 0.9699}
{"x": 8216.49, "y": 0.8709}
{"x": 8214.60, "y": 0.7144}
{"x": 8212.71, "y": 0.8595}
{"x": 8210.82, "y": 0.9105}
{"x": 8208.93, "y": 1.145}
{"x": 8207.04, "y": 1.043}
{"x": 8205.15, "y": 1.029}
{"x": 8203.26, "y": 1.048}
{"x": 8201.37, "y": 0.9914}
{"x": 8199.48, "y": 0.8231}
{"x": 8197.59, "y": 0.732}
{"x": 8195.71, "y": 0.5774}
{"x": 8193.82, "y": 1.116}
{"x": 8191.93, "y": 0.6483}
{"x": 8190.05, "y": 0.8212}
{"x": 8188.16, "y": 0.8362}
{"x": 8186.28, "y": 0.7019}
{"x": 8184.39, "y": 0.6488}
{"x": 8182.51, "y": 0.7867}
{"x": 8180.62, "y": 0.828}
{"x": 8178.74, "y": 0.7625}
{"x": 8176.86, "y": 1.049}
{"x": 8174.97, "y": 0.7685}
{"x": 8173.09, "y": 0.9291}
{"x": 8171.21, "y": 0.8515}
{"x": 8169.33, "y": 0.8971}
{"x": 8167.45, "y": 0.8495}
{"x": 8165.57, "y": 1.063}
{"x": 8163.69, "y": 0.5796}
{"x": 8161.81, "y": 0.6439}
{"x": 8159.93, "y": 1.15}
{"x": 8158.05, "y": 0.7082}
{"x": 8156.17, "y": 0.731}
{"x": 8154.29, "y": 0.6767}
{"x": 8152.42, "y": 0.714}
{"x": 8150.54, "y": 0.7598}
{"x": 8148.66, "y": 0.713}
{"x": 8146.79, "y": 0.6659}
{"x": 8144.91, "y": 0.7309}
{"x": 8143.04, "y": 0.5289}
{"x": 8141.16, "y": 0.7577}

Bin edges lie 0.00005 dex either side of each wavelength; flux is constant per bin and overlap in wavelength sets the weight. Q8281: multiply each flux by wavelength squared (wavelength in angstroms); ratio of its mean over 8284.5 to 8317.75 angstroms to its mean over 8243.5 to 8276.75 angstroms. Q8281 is 1.1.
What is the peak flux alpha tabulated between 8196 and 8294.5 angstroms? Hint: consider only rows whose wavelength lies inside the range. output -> 1.336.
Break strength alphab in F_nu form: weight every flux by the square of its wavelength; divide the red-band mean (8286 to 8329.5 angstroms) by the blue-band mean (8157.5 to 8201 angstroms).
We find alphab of 1.18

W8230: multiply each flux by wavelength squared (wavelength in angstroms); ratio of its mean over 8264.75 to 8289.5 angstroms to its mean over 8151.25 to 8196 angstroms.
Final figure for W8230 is 1.20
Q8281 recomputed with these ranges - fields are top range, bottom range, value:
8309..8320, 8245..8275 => 1.01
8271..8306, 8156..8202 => 1.21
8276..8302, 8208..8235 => 1.12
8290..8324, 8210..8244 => 1.08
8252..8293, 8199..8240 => 1.04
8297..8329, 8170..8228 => 1.10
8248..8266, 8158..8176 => 1.06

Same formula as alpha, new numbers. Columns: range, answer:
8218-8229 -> 0.9935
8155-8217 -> 1.15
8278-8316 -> 1.456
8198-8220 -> 1.145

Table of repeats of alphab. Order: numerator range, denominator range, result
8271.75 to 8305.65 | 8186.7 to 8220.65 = 1.11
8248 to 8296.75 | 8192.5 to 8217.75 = 1.04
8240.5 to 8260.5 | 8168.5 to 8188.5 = 1.13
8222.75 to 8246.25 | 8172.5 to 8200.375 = 1.09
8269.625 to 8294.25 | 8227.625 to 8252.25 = 1.10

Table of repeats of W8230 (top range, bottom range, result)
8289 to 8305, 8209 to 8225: 1.13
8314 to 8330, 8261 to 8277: 1.02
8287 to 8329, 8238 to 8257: 1.05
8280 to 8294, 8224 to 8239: 1.22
